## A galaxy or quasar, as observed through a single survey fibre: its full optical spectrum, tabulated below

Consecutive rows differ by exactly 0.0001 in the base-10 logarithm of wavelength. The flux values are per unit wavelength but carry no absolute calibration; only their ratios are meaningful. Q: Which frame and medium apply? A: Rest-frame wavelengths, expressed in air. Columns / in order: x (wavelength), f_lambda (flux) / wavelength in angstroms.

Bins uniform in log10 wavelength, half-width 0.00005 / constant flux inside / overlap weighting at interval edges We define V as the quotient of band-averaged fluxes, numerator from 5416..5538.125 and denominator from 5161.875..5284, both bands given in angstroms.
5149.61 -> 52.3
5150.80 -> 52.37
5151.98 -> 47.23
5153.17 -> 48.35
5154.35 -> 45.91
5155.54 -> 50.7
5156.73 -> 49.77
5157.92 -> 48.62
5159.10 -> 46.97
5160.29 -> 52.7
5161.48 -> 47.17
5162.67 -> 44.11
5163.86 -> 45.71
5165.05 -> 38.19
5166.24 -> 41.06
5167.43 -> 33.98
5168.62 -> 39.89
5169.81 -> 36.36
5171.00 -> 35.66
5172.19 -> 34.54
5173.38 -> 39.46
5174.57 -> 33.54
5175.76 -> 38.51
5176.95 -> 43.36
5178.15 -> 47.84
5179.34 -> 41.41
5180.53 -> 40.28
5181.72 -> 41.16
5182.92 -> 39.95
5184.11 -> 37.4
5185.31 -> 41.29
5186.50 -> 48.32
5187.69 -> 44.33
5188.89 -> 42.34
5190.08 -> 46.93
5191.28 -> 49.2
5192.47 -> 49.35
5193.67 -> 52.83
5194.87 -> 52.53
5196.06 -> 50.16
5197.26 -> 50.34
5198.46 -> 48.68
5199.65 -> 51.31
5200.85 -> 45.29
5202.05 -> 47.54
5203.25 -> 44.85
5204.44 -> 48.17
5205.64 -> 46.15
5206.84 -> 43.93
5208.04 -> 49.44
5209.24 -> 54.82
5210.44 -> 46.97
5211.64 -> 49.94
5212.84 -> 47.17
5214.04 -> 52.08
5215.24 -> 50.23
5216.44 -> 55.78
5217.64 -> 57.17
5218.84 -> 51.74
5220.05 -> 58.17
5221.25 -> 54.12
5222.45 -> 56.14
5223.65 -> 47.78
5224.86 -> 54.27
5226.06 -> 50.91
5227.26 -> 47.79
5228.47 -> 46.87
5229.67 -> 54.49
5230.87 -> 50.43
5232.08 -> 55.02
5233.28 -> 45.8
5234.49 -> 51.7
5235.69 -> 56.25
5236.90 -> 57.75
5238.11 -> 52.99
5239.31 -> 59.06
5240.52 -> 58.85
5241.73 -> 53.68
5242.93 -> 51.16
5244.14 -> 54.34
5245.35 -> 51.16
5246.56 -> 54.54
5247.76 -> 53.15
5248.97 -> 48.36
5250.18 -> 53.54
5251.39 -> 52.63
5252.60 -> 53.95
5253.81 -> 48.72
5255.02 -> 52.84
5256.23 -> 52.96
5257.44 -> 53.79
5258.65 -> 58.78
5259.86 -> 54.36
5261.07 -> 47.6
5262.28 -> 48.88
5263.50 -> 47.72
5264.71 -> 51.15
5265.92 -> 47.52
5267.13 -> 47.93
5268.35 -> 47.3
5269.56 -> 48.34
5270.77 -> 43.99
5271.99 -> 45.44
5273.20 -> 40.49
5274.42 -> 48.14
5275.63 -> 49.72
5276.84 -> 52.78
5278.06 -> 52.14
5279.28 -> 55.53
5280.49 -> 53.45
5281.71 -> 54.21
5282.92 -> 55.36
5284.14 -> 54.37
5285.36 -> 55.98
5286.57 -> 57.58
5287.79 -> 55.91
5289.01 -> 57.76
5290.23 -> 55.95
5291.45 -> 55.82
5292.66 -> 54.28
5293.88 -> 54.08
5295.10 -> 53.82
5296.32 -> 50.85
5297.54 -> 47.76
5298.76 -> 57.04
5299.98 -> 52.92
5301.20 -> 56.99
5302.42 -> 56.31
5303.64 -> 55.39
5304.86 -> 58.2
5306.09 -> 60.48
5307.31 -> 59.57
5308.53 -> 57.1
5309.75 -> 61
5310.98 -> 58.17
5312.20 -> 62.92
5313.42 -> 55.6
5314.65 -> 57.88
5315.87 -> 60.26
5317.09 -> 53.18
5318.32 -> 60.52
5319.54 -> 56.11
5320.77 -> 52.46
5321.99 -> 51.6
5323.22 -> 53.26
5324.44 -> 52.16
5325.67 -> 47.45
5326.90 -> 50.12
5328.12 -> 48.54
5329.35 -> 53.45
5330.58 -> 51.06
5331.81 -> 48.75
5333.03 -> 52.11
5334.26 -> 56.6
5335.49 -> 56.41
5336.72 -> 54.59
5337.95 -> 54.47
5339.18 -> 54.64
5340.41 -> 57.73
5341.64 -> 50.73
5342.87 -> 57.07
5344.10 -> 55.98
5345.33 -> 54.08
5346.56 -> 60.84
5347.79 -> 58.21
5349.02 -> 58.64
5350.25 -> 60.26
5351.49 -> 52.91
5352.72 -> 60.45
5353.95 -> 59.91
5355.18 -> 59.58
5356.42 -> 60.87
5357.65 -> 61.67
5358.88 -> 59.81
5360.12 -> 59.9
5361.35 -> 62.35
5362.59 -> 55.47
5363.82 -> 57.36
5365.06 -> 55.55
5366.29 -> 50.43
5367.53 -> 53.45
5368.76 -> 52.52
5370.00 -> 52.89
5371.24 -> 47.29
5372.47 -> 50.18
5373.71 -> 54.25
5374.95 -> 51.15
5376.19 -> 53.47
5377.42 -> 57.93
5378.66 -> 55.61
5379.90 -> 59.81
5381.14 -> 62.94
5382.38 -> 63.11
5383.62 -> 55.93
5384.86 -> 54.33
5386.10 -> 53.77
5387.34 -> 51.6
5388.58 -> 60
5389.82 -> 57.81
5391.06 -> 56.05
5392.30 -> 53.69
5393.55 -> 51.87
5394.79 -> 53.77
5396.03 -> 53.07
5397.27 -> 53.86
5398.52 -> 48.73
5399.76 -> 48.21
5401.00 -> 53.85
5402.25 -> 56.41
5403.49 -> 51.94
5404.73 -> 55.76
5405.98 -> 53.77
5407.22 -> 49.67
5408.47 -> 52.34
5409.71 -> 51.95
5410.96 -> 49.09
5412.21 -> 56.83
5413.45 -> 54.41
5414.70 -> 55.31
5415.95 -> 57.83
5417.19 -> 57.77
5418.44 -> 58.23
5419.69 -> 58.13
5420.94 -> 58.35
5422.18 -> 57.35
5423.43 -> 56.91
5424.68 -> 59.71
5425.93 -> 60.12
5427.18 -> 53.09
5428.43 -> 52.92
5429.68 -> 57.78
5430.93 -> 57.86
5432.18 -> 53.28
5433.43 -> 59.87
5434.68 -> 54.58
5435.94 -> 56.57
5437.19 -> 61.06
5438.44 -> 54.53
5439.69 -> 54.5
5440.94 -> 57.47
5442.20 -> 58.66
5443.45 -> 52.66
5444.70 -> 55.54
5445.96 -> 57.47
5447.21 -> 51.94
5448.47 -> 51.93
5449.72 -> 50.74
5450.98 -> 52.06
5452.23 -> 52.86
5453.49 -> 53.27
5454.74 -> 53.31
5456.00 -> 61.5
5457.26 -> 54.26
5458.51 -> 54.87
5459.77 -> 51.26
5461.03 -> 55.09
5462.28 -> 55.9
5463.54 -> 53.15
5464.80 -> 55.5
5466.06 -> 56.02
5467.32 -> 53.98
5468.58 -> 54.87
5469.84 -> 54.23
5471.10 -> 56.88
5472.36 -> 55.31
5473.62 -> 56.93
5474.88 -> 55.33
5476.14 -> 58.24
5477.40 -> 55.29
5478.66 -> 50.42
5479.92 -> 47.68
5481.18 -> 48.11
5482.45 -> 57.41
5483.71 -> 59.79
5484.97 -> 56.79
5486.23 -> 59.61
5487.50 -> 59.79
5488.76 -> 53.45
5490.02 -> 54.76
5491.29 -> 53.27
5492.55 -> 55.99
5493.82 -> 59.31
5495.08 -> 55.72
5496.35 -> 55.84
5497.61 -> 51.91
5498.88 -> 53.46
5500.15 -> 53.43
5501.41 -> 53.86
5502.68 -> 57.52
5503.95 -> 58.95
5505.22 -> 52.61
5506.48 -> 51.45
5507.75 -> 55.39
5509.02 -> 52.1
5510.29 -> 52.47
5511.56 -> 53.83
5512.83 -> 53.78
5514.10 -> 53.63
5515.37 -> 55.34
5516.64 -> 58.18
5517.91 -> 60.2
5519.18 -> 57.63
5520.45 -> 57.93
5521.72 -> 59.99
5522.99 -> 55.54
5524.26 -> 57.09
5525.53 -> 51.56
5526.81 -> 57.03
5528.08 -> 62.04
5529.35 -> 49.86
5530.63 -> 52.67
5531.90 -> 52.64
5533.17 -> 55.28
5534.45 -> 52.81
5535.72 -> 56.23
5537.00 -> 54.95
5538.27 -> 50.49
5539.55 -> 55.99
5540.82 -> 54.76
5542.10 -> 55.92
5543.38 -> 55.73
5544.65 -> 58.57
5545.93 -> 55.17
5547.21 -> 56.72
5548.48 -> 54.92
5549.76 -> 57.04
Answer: 1.1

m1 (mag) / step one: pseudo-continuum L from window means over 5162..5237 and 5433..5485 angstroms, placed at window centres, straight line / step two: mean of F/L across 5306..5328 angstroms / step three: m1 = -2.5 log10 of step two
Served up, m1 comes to -0.11 mag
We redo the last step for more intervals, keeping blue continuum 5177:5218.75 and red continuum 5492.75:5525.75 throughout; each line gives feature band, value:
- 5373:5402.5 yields -0.05 mag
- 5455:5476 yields -0.02 mag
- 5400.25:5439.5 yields -0.05 mag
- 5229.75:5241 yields -0.12 mag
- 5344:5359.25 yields -0.15 mag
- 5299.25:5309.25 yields -0.14 mag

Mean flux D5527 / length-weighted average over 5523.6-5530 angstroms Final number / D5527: 55.5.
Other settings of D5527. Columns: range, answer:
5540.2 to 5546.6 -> 56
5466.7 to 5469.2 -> 54.4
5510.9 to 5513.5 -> 53.7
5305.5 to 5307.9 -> 60.1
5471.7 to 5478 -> 56.2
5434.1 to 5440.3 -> 56.2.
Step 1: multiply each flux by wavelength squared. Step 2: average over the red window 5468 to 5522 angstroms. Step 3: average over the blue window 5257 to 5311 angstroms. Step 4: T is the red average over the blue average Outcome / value 1.13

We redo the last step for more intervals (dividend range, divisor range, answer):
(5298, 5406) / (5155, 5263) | 1.21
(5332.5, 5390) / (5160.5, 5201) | 1.39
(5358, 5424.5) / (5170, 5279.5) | 1.19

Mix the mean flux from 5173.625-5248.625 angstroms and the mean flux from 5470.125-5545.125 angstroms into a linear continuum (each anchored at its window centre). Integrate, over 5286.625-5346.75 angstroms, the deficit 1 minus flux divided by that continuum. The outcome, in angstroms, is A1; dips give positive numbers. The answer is -4.3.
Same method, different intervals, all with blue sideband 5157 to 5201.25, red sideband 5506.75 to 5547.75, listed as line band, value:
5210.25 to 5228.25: -2.7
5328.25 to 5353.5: -3.2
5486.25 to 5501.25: -0.3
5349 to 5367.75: -3.2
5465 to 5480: -0.4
